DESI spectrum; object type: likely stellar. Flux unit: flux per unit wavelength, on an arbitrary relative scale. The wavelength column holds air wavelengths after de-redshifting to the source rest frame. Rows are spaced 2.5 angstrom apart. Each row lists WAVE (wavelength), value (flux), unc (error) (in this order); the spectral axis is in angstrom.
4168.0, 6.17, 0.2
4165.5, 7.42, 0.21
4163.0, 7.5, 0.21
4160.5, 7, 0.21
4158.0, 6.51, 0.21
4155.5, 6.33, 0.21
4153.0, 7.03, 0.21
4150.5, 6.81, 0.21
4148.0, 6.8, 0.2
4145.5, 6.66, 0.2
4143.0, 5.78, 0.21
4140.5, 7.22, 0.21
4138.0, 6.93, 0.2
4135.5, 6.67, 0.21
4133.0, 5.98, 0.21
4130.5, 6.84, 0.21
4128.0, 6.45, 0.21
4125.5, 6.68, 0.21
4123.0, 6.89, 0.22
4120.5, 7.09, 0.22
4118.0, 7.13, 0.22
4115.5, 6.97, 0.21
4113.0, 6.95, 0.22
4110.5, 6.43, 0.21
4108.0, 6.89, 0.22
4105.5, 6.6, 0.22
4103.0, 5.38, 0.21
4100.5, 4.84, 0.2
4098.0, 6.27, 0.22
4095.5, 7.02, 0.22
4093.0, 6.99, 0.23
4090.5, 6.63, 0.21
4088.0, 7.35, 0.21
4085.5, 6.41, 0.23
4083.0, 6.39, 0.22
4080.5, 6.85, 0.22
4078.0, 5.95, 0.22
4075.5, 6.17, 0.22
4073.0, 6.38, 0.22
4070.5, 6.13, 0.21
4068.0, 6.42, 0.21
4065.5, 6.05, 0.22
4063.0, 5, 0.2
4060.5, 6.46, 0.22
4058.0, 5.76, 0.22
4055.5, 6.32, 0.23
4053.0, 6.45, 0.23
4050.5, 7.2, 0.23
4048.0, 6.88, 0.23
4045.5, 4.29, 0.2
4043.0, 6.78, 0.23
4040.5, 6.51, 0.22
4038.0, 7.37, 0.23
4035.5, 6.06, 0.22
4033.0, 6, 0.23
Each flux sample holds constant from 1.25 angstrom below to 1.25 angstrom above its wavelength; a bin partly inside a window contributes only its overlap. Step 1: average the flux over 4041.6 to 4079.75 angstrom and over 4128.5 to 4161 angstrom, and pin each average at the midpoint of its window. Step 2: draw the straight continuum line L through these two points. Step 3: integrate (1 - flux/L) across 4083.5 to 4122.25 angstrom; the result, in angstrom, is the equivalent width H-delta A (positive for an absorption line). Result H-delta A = -1.2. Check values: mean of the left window 6.16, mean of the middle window 6.6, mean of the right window 6.65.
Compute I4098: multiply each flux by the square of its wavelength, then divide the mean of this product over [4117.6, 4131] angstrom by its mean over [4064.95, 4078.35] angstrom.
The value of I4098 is 1.13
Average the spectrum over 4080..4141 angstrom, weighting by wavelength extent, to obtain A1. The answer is 6.62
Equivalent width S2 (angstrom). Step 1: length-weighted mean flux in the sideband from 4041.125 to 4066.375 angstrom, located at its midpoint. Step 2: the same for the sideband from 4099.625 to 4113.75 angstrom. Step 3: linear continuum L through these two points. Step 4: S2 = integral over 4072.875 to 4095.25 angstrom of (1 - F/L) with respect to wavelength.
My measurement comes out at -1.6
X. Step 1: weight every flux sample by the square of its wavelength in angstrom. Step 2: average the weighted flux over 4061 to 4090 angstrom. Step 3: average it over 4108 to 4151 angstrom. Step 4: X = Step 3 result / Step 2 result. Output 1.1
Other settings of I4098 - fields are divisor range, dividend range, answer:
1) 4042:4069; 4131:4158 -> 1.13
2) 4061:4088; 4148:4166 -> 1.15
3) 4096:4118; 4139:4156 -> 1.07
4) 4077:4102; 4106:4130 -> 1.07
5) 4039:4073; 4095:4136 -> 1.09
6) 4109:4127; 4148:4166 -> 1.03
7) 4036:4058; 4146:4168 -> 1.13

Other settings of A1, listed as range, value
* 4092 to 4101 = 6.38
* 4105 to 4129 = 6.82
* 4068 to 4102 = 6.41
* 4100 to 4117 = 6.37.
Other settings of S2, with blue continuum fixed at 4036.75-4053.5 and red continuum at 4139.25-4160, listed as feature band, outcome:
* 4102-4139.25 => -0.3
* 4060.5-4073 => 1.0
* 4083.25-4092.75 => -0.3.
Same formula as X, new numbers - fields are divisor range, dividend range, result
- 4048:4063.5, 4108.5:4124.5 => 1.13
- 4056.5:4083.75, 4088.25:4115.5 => 1.07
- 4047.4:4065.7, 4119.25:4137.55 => 1.10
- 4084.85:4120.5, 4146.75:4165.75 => 1.08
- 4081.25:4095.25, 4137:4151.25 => 1.01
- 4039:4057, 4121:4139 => 1.09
